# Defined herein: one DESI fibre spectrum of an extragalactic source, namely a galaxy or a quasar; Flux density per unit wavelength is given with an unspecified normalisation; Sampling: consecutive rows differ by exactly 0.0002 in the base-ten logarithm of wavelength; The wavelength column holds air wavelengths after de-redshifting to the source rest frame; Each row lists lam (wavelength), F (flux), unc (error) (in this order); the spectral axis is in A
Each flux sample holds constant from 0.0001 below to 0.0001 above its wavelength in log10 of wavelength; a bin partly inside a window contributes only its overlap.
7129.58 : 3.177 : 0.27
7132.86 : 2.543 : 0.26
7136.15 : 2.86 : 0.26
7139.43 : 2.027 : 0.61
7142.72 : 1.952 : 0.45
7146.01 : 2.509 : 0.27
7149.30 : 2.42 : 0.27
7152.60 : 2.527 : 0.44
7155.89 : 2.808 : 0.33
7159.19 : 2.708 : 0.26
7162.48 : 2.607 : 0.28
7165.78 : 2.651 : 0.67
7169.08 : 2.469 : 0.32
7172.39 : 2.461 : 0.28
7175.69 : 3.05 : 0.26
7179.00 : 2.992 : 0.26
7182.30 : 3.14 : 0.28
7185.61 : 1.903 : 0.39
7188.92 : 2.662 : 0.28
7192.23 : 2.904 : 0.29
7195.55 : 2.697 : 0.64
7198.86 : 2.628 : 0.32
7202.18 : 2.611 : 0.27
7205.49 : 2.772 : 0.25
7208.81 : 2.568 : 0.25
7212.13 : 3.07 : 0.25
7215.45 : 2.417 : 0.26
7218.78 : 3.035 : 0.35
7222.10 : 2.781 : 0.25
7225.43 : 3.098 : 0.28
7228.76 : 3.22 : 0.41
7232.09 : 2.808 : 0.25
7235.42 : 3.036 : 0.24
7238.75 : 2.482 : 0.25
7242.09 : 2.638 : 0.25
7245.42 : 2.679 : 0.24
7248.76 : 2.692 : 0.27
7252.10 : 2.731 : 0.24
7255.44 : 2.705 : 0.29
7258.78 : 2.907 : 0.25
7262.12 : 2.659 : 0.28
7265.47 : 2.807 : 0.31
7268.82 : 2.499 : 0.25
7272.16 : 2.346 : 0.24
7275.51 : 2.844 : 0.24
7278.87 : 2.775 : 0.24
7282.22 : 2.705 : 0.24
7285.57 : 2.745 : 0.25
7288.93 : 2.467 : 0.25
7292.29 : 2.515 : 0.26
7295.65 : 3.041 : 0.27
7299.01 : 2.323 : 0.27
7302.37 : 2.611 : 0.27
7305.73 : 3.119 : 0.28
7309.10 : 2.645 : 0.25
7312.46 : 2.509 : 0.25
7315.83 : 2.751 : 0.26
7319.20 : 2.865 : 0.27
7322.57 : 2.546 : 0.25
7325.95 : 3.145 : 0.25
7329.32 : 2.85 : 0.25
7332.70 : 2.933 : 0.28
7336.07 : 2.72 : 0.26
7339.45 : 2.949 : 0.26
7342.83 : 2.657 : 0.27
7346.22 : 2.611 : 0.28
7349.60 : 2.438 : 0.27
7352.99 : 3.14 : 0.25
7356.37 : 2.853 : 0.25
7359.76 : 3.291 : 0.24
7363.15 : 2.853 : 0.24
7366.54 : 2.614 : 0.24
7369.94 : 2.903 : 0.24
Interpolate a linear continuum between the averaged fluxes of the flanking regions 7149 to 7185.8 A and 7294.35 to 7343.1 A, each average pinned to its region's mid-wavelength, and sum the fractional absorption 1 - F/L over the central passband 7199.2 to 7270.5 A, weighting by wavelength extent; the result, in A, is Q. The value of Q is -1.1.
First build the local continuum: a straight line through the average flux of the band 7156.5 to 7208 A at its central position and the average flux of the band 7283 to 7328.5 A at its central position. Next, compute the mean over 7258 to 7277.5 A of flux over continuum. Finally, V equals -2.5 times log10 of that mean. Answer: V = 0.02 mag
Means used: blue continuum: 2.68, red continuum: 2.72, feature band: 2.67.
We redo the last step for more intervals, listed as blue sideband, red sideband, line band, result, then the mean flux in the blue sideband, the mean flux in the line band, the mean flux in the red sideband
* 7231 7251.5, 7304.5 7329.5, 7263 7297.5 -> 0.03 mag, 2.72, 2.67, 2.8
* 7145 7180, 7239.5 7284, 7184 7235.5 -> -0.03 mag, 2.65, 2.76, 2.69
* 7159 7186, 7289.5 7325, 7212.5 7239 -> -0.08 mag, 2.7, 2.89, 2.69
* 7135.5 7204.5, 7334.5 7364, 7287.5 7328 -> 0.03 mag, 2.6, 2.71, 2.83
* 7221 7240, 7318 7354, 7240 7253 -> 0.09 mag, 2.92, 2.68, 2.8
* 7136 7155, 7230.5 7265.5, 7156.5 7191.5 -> -0.09 mag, 2.36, 2.67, 2.74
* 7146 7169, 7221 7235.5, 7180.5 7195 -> 0.04 mag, 2.6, 2.66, 2.99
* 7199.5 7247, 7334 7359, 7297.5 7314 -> 0.06 mag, 2.8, 2.65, 2.79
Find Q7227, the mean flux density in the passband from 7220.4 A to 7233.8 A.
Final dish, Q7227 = 2.98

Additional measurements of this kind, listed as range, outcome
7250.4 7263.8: 2.75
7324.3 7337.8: 2.91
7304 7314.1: 2.76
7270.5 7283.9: 2.67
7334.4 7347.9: 2.73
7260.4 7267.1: 2.73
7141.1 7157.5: 2.44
